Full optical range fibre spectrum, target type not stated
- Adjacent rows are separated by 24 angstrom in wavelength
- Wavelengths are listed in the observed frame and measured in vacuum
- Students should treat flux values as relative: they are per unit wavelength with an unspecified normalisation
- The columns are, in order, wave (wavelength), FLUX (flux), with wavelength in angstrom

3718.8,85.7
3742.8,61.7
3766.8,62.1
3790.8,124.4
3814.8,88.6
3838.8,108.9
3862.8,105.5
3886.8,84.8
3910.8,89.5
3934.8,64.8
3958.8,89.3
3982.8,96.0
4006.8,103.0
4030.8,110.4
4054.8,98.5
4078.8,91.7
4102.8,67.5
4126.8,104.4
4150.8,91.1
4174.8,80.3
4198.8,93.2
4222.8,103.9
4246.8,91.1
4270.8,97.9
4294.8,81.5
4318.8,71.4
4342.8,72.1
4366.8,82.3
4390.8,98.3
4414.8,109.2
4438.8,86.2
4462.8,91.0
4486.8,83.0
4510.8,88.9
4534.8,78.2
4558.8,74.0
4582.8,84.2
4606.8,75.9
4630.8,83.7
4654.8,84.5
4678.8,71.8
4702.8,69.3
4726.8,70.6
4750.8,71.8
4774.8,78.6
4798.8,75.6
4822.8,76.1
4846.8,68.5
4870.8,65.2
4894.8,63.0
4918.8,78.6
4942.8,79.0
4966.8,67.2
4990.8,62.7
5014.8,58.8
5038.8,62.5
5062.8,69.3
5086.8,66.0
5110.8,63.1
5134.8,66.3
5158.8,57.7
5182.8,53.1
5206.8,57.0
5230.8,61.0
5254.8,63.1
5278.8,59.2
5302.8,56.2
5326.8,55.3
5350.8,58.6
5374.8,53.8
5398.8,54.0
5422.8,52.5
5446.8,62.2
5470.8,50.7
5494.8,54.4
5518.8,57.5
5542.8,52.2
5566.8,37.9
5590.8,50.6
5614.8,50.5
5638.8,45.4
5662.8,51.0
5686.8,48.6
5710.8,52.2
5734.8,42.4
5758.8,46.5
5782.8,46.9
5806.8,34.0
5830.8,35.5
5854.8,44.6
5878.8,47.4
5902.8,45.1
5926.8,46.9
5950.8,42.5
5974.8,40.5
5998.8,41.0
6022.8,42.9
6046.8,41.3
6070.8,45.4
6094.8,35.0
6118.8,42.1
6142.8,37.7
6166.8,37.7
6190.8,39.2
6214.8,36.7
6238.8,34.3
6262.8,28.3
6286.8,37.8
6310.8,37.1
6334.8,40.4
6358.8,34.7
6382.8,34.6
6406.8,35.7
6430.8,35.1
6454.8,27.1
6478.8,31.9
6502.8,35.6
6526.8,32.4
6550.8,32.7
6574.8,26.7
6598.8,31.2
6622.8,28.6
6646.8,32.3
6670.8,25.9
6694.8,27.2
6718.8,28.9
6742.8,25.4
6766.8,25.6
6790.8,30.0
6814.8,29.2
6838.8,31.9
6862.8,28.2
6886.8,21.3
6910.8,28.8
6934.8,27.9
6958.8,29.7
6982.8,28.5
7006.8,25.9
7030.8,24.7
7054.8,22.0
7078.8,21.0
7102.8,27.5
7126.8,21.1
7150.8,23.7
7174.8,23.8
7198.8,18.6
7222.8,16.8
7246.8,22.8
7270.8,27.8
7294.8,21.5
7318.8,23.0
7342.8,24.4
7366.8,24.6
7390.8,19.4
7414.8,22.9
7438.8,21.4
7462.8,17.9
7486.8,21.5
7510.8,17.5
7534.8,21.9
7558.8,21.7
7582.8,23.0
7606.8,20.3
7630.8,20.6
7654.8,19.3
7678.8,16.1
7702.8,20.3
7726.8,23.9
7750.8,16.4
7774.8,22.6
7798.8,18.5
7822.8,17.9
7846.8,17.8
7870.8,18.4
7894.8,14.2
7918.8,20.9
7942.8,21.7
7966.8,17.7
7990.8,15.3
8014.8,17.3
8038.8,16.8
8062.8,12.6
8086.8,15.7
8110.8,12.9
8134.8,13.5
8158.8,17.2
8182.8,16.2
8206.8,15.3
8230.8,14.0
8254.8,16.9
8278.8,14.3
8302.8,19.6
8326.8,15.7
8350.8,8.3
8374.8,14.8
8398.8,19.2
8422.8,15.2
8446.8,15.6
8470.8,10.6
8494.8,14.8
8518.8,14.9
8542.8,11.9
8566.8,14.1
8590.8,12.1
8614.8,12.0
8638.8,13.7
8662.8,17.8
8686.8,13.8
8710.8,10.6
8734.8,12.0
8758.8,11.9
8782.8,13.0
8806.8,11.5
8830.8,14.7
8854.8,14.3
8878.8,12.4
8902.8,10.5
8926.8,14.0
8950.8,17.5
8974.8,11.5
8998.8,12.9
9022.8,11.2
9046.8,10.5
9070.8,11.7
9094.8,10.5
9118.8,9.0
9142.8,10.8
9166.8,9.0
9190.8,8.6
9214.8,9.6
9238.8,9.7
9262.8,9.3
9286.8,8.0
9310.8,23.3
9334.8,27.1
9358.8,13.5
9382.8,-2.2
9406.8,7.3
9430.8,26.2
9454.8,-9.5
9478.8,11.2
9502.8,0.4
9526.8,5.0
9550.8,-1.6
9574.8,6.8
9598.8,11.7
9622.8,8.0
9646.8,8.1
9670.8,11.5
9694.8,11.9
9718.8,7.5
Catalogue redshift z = 0.000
